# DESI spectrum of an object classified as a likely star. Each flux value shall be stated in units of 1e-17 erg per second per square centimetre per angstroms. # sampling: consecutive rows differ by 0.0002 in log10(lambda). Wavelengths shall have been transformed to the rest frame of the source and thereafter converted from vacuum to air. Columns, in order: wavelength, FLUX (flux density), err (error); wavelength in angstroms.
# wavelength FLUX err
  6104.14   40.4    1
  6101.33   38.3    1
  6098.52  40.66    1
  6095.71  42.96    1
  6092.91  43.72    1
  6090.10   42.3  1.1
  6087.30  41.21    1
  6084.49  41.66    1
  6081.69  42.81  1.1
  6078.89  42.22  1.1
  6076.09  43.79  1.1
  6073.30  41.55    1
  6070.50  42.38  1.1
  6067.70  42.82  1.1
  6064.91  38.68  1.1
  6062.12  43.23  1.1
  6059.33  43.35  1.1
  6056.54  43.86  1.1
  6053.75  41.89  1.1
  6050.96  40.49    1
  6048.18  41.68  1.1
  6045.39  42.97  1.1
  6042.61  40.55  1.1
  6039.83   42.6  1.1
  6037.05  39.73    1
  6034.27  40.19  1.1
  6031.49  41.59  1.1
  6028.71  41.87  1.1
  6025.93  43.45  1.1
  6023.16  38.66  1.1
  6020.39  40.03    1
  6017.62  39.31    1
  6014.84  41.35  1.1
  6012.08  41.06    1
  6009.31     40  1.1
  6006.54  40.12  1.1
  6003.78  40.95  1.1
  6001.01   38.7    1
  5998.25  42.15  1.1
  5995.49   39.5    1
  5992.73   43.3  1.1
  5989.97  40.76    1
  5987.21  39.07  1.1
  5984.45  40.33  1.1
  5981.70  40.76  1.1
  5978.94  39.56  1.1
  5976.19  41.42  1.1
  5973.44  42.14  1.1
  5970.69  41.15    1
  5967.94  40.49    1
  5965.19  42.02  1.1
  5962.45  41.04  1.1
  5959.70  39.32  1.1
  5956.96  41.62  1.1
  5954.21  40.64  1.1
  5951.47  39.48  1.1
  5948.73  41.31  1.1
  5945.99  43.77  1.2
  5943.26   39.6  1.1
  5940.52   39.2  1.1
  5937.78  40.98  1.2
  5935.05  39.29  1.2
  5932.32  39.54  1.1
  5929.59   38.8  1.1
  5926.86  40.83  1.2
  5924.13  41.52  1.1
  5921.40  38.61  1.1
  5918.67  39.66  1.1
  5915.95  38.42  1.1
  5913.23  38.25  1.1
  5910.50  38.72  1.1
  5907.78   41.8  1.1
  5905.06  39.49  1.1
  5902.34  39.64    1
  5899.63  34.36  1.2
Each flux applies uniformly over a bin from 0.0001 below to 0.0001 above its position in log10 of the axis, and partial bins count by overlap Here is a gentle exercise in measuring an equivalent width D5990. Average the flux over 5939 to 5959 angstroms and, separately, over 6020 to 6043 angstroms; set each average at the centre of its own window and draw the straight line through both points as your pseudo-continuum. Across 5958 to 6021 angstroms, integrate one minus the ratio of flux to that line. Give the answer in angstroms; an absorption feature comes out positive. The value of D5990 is 0.4 angstroms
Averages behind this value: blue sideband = 40.7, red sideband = 41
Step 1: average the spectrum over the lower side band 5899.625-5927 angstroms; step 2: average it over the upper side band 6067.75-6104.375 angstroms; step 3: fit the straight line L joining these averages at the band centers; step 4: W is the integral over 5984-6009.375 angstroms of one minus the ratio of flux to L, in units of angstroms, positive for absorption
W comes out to 0.1 angstroms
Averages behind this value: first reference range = 39.4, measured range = 40.5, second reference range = 41.9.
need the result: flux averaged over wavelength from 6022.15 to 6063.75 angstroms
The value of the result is 41.8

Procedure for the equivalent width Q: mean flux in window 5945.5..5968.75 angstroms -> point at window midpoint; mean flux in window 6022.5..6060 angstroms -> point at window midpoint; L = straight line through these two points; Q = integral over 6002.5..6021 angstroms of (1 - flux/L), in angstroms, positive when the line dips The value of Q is 0.4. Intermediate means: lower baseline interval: 41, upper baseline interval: 41.7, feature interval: 40.4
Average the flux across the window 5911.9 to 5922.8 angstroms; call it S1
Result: 38.8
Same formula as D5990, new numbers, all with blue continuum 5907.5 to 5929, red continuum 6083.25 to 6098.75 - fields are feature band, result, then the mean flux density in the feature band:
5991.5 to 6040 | 0.3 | 40.8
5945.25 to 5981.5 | -0.7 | 41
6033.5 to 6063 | -0.2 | 41.9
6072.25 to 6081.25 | -0.1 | 42.6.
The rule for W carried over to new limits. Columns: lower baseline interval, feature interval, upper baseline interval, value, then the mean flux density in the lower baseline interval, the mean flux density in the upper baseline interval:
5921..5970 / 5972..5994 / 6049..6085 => 0.1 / 40.5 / 42.2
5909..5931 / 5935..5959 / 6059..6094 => -0.5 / 39.4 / 42.2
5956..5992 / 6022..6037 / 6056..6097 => 0.2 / 40.8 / 42.4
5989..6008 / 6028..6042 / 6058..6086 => 0.1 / 40.8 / 42.2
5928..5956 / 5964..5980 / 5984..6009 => -0.3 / 40.3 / 40.5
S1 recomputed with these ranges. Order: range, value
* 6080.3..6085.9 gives 42.2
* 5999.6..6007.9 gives 39.9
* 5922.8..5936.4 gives 40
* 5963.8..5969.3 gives 41.3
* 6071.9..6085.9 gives 42.4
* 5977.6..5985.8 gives 40.2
